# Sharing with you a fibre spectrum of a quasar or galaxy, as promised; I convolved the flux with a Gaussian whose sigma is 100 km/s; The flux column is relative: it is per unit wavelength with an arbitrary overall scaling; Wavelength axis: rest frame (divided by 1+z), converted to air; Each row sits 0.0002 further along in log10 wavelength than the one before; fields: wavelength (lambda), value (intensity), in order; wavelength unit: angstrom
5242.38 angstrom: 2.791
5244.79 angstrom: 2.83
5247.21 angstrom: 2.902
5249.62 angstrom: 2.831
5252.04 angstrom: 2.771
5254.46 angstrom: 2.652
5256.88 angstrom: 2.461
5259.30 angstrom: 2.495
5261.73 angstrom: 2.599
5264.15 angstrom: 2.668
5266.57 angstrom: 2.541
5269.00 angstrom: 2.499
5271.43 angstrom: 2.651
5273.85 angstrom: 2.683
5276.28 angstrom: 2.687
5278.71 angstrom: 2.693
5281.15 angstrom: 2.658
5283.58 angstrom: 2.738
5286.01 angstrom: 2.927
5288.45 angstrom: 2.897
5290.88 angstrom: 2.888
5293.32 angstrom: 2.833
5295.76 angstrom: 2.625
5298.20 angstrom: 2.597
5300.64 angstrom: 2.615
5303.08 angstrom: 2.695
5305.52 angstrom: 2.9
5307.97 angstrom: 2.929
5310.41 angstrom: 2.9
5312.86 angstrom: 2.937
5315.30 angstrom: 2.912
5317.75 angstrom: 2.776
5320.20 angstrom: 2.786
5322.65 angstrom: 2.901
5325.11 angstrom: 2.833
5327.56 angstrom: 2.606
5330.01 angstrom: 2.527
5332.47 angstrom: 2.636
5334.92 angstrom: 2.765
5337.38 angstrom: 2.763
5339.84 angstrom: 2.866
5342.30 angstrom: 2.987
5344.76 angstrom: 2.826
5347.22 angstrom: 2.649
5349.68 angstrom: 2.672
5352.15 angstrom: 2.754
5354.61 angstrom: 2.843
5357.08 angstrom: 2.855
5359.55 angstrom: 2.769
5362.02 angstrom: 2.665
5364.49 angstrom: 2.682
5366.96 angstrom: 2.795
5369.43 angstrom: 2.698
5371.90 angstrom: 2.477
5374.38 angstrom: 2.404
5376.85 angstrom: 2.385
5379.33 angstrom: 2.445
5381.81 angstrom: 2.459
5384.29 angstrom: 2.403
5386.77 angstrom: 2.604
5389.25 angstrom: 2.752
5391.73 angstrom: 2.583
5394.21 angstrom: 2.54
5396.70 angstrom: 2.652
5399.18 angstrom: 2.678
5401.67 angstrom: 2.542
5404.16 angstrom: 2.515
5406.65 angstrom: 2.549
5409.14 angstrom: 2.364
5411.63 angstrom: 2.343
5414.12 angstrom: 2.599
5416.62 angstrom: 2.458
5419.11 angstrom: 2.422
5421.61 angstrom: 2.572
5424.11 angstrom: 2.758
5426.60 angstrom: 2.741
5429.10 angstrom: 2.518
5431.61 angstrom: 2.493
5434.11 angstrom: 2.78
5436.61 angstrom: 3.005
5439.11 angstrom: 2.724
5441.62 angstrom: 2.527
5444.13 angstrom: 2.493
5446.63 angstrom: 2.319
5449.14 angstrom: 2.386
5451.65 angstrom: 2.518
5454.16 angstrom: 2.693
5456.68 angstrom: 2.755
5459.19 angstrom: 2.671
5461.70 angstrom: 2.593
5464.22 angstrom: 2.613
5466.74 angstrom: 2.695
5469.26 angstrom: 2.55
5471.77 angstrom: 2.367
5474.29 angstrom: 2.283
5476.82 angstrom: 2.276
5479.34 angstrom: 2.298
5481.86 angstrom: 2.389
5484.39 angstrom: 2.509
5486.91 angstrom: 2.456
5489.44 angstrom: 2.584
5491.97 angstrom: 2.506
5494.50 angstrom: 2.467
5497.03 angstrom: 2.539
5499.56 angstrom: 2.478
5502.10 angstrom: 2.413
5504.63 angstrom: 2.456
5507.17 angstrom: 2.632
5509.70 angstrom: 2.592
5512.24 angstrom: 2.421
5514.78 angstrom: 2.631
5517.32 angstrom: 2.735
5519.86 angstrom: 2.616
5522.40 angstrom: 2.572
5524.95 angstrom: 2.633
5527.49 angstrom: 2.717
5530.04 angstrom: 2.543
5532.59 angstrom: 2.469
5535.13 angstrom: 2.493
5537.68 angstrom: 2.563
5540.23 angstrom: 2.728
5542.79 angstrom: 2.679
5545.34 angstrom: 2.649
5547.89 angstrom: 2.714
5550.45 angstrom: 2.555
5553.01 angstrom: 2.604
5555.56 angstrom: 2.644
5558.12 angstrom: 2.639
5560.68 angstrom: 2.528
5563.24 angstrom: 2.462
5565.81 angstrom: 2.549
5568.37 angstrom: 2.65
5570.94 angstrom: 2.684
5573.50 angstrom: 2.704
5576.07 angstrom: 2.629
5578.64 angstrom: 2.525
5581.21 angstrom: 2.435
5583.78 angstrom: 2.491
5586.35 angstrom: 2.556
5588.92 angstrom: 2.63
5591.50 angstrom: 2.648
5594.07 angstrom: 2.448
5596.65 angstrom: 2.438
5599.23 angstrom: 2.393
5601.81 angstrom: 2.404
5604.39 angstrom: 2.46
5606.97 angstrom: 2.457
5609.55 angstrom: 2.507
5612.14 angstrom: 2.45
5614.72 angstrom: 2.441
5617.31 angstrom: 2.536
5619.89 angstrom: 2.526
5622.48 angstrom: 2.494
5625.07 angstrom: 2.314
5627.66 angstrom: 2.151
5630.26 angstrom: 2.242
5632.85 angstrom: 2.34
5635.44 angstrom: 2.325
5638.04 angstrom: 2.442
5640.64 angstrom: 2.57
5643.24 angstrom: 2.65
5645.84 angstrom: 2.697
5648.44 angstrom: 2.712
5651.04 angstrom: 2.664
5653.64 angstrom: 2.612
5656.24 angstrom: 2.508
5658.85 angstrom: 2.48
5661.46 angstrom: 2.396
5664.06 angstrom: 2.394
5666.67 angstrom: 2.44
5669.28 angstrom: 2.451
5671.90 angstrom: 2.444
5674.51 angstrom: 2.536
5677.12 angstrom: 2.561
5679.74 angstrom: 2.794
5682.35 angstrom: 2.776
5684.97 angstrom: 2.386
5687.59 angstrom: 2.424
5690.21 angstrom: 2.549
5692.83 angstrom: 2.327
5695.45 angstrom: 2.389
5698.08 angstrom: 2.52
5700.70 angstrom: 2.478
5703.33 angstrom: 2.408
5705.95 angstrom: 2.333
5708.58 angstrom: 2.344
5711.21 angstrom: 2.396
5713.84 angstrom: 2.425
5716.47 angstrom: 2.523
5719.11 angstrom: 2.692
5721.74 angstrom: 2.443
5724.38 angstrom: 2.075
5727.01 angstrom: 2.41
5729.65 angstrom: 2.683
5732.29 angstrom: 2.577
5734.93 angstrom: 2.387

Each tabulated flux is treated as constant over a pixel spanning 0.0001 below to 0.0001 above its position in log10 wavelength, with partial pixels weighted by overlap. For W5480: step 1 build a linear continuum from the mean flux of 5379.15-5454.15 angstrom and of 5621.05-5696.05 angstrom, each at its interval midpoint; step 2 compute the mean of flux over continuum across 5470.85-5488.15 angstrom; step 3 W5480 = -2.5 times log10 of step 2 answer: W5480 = 0.077 mag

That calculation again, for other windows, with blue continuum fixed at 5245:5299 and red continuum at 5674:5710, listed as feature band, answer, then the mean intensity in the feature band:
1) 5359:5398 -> 0.027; 2.58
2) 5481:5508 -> 0.040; 2.49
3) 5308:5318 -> -0.086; 2.9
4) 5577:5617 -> 0.020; 2.49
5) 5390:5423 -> 0.043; 2.53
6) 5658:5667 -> 0.034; 2.42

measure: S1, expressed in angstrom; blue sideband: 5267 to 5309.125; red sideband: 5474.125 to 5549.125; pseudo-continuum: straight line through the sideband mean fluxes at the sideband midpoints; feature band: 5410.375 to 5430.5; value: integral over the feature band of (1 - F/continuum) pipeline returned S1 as 0.5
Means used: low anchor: 2.73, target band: 2.55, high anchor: 2.54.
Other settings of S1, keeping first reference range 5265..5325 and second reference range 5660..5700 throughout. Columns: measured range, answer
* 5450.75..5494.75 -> 2.1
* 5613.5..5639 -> 1.5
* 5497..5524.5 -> 0.6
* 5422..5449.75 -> 0.5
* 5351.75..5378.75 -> 0.6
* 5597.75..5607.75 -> 0.5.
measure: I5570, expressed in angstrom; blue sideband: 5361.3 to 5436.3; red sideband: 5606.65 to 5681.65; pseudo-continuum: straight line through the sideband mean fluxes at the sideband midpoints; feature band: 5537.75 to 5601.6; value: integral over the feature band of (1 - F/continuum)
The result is -1.7 angstrom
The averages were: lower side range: 2.57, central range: 2.58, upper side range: 2.49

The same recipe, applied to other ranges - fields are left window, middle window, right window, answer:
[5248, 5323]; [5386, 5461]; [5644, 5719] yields 1.9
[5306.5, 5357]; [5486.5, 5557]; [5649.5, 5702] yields 1.6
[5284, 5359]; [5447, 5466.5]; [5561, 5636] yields 0.3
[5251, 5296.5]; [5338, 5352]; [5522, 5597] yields -0.7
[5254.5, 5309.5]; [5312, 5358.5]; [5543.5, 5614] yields -2.0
